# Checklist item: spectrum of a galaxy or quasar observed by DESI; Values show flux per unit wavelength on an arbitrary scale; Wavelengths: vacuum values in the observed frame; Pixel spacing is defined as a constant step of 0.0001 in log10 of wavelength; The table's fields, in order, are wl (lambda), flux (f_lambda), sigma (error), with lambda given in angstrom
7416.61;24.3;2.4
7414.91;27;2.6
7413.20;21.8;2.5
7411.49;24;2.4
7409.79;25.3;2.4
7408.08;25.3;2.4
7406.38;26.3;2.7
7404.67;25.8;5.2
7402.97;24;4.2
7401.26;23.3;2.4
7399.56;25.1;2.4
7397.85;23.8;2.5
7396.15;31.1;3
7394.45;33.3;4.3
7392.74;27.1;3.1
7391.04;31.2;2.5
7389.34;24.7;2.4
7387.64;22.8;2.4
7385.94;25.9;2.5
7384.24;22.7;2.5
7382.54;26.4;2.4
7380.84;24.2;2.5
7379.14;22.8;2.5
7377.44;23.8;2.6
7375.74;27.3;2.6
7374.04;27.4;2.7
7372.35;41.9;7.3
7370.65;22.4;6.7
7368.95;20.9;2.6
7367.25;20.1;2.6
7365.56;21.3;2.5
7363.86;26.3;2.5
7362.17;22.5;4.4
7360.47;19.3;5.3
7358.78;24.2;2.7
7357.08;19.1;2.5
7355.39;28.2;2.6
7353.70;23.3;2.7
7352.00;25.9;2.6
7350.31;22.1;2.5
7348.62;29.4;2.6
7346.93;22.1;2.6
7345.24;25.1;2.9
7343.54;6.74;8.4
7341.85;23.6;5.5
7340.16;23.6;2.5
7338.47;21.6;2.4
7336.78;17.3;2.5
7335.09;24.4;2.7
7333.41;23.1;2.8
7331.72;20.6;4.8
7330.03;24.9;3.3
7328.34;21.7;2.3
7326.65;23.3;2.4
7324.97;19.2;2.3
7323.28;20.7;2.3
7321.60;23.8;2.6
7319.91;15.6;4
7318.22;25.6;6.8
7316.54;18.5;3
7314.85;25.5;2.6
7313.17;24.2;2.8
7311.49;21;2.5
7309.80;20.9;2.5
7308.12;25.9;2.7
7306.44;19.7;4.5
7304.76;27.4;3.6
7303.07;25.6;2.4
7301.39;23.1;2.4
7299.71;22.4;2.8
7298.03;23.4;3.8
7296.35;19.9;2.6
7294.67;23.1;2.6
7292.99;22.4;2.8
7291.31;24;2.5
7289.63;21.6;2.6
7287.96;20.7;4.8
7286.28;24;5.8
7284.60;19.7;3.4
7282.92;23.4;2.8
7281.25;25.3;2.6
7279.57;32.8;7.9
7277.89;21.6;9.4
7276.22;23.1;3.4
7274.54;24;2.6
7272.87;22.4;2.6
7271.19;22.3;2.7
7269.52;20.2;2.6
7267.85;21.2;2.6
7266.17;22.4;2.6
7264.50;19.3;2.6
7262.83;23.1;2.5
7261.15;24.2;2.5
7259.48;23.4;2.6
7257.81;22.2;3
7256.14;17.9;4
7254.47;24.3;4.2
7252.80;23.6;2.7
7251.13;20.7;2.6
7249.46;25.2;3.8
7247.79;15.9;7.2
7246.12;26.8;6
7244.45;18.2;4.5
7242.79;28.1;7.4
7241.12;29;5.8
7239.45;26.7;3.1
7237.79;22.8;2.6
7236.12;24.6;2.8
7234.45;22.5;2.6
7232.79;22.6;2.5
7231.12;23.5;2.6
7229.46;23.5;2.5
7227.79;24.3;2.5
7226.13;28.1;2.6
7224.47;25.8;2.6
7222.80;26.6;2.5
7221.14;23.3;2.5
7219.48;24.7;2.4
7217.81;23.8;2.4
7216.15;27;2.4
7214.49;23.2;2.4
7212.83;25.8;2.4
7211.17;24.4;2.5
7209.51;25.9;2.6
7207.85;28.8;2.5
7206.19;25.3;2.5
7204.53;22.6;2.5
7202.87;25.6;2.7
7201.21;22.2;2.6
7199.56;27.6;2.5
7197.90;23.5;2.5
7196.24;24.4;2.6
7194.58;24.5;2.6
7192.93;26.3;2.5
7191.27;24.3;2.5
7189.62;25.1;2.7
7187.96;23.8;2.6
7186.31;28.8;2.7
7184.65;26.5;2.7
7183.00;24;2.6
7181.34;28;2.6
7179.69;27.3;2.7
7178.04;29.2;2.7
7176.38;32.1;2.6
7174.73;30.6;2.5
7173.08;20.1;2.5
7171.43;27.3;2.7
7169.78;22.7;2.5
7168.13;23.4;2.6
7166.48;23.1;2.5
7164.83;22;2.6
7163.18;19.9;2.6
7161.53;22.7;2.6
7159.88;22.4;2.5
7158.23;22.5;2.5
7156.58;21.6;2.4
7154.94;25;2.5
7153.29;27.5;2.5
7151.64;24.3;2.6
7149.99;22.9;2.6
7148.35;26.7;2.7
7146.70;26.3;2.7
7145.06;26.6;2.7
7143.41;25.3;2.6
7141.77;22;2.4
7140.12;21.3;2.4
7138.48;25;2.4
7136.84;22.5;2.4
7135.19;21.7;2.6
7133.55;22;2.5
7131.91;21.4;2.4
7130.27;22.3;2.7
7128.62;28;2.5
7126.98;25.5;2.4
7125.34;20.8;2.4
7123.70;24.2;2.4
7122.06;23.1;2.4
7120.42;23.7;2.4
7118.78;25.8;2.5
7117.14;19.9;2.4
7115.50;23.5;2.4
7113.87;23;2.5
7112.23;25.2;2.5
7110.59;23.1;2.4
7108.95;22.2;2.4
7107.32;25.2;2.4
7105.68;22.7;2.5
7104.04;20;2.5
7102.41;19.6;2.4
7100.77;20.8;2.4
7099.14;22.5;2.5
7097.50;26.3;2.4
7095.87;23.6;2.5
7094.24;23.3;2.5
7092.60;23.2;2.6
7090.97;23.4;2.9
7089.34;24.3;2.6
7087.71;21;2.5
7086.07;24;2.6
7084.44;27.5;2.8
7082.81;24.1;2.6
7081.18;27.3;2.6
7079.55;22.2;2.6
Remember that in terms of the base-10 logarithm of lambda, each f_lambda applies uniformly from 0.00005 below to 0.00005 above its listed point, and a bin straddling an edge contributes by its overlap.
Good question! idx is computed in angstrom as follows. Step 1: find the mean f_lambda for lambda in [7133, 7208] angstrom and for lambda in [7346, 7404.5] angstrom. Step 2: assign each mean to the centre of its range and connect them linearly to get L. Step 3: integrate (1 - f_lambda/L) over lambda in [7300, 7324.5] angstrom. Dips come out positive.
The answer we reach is 2.4 angstrom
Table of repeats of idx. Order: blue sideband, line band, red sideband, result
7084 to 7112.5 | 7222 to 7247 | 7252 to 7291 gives -2.22 angstrom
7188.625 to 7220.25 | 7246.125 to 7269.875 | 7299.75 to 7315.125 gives 2.31 angstrom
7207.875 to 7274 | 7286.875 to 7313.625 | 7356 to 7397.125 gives 1.73 angstrom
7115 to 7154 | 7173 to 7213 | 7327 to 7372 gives -4.25 angstrom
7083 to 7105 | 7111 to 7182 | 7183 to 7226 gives -0.26 angstrom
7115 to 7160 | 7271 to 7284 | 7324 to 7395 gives -0.31 angstrom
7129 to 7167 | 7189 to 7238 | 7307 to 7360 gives -3.79 angstrom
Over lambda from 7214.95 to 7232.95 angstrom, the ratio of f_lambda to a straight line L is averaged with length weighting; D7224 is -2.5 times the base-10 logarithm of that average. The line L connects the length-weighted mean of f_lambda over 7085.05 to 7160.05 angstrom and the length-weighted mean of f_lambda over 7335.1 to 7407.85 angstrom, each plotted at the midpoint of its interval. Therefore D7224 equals -0.05 mag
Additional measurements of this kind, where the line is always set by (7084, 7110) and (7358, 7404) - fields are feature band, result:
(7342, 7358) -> 0.12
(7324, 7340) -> 0.15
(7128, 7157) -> -0.03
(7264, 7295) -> 0.08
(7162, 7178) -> -0.05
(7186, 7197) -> -0.06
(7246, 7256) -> 0.10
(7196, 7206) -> -0.02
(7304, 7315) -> 0.06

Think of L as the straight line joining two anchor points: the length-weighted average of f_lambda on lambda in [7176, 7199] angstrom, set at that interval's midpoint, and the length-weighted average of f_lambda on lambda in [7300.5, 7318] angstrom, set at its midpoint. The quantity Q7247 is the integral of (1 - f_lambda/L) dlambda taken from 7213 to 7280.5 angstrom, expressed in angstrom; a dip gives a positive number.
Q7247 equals 3.0 angstrom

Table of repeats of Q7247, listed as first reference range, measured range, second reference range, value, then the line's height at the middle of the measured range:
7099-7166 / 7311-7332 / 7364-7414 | 2.55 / 25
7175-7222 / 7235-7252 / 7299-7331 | 0.50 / 24.5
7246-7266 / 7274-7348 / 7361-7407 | 3.59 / 23.6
